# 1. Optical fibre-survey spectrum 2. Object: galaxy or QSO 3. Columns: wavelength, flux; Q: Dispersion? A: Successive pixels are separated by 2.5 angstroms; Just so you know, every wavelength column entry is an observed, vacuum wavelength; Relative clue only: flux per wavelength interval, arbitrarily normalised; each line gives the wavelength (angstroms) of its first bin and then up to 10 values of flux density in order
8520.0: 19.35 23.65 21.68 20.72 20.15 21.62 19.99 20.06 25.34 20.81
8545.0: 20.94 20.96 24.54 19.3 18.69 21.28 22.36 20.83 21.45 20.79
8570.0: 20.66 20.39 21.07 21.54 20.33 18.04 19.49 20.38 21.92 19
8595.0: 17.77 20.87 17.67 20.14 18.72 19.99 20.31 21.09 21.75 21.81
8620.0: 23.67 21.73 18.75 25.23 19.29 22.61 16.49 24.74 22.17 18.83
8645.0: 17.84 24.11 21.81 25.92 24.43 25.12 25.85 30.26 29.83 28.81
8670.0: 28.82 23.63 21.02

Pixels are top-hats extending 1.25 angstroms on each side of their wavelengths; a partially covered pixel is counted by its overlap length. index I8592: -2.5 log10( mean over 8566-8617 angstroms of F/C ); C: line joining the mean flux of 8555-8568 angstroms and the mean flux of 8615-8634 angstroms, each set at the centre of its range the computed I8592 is 0.07 mag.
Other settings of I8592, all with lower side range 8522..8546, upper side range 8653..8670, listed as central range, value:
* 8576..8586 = 0.19 mag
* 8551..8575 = 0.10 mag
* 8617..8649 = 0.22 mag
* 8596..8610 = 0.25 mag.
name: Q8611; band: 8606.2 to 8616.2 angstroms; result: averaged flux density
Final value 20.8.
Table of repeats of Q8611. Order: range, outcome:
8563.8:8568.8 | 21.1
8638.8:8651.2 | 20.9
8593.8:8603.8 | 19.1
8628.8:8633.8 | 20.9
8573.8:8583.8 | 20.2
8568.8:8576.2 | 20.7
